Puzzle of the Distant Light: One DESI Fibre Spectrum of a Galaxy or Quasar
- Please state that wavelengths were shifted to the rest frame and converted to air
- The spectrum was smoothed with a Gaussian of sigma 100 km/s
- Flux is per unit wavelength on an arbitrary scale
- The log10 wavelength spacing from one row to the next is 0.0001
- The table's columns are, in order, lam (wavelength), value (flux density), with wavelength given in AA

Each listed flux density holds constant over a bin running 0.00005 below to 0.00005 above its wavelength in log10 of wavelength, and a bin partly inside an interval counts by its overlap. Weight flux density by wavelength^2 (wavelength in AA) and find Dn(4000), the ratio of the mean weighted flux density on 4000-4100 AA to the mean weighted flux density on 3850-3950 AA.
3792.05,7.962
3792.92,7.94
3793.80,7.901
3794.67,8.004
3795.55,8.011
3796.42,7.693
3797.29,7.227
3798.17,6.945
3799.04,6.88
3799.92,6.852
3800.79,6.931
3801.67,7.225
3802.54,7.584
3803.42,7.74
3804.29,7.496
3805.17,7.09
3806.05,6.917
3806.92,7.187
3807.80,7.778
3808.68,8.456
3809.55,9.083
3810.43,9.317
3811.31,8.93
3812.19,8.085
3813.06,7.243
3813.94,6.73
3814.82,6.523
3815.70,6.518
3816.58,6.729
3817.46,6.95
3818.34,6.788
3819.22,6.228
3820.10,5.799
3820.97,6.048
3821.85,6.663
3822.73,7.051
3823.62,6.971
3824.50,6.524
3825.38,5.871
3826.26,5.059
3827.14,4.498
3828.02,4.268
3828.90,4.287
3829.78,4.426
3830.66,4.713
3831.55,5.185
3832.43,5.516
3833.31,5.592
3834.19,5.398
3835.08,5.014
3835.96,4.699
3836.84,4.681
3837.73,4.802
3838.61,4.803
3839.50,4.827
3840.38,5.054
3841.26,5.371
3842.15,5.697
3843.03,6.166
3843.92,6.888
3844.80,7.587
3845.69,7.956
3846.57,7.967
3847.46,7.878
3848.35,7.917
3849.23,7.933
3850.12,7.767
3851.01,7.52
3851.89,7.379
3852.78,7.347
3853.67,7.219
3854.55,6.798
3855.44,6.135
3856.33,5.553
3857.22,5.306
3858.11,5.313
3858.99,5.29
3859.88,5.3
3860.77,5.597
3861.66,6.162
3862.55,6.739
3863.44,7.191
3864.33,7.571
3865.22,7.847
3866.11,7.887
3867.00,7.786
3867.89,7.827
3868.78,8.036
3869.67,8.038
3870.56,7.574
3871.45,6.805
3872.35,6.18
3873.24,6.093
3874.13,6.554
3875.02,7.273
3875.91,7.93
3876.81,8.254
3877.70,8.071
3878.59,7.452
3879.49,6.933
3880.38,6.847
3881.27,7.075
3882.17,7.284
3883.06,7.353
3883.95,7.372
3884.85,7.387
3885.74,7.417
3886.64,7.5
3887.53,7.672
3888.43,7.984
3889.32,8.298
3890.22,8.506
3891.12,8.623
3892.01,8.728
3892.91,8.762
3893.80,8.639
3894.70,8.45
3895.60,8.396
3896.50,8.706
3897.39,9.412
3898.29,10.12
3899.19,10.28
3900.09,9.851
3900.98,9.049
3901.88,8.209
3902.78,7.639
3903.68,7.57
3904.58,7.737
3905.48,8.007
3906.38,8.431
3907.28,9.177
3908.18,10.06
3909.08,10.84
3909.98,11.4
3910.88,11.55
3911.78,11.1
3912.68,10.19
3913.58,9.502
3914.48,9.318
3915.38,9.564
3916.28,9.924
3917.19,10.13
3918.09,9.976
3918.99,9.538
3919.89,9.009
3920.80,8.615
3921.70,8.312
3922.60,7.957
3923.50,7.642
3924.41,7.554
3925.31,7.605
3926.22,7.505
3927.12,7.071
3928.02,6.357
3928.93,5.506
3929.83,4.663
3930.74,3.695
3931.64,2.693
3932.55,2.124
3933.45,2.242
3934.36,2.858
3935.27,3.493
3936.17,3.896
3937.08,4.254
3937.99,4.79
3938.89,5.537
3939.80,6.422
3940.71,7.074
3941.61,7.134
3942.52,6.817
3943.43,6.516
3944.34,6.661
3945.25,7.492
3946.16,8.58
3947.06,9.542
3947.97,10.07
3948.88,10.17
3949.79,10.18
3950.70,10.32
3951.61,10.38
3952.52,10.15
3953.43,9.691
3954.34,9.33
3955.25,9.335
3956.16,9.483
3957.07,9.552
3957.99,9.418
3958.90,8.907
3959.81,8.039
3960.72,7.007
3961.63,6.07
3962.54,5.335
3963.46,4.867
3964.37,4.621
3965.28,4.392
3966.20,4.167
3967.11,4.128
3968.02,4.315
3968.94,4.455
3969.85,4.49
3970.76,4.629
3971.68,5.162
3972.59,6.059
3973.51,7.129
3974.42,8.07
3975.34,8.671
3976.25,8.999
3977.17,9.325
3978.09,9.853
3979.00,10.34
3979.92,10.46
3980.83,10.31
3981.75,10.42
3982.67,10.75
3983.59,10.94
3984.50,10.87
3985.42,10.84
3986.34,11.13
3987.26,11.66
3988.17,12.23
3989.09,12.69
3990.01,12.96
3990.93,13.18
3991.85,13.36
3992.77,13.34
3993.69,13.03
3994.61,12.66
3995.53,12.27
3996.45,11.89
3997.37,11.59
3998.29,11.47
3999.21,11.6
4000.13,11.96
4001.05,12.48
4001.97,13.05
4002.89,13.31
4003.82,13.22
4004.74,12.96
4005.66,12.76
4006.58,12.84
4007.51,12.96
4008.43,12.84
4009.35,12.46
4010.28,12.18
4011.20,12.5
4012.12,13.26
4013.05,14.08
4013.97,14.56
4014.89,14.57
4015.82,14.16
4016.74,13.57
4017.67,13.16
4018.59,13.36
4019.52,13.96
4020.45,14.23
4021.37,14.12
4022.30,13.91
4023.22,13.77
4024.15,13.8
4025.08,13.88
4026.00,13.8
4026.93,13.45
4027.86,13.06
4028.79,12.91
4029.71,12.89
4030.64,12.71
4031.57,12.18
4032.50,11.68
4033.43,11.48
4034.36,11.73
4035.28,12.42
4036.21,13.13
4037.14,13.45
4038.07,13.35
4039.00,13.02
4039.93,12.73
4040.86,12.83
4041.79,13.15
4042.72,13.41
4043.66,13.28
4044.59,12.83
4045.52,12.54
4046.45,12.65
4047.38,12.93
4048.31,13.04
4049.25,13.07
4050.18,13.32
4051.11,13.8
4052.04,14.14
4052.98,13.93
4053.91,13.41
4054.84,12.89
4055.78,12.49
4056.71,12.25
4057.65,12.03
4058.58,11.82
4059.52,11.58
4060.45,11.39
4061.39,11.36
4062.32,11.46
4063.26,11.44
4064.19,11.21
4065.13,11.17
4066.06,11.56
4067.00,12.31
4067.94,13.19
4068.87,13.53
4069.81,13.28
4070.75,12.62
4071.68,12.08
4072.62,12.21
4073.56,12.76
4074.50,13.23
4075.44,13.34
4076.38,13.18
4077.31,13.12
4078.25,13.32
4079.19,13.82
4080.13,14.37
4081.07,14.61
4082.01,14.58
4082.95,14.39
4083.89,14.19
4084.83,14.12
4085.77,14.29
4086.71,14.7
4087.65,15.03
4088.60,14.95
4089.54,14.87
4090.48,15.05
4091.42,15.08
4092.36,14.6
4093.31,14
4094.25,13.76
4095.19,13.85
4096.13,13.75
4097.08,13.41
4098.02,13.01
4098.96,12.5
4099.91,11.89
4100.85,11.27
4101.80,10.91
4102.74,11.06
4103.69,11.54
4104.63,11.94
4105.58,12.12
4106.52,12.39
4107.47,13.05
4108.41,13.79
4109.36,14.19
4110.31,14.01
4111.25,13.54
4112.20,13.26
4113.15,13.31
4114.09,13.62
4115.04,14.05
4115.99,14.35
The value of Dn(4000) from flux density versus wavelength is 1.88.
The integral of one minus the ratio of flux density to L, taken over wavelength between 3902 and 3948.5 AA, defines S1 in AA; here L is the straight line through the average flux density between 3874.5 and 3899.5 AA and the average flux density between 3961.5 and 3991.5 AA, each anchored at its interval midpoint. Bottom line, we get 4.0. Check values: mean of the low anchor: 8.08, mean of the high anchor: 8.34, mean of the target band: 7.48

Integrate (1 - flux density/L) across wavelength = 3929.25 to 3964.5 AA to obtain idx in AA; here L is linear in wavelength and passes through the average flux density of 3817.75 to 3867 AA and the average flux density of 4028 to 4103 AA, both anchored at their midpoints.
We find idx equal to 9.4 AA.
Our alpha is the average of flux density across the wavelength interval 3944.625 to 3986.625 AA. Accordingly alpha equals 8.21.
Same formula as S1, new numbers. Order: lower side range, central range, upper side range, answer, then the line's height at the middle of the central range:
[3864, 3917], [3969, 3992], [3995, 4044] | 4.0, 11.6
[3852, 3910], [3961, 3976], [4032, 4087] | 7.0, 10.3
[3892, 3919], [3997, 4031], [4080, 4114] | -4.2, 11.7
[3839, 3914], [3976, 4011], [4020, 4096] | -2.0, 11.2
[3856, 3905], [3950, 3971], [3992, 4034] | 7.1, 10.9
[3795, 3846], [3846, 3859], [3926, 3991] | -0.5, 6.72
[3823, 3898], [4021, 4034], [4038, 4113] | -1.6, 11.7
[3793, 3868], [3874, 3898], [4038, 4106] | 0.6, 8.1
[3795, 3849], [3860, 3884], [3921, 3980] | -1.9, 6.68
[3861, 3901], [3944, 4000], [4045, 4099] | 6.8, 10.4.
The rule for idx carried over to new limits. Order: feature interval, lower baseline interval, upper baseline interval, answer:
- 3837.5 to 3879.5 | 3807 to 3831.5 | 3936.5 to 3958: 1.45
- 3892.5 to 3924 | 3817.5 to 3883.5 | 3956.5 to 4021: -4.26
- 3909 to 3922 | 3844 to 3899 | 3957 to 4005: -2.58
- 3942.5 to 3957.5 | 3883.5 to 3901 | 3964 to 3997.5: -0.13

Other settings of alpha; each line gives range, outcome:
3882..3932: 8.41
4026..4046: 12.8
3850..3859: 6.53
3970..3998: 10.4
